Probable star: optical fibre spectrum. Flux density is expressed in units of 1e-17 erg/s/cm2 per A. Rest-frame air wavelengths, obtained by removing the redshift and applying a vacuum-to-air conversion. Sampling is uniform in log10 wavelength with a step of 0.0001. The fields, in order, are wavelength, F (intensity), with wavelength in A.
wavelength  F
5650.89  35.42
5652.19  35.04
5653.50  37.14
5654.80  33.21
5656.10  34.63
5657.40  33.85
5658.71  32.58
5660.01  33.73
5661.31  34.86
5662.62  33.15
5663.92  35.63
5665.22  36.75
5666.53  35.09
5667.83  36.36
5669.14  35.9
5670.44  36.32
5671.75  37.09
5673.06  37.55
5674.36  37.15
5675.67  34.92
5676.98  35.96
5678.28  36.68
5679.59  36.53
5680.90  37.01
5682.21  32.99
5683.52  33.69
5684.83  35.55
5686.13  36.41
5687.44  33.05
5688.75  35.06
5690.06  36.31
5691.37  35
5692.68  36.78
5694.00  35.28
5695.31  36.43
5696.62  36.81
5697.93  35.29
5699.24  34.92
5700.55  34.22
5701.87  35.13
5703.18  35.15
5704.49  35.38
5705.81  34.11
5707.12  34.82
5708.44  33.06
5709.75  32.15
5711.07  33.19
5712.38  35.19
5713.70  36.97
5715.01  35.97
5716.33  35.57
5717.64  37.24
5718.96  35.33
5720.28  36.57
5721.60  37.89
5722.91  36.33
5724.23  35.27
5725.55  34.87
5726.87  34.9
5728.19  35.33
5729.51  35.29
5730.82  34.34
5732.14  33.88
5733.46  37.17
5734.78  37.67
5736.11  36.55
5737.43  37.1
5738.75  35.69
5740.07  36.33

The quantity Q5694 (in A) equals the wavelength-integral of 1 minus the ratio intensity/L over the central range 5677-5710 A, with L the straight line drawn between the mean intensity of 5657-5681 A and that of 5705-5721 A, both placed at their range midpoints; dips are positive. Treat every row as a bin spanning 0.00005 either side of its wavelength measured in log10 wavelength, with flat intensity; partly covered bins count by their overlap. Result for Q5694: 0.1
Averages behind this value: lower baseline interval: 35.6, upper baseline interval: 35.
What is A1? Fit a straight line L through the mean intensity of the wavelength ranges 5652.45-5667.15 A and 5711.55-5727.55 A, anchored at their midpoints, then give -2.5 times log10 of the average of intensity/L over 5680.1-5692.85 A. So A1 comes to 0.00 mag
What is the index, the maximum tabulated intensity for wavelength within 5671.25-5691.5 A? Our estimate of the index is 37.55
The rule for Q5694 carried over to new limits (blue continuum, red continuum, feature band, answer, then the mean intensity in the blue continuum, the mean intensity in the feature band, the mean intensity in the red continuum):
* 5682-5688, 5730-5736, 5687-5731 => -0.2 A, 34.5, 35.3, 35.8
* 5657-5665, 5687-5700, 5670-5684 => -0.5 A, 34.1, 36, 35.5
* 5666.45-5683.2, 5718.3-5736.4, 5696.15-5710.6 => 0.5 A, 36.1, 34.6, 35.8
